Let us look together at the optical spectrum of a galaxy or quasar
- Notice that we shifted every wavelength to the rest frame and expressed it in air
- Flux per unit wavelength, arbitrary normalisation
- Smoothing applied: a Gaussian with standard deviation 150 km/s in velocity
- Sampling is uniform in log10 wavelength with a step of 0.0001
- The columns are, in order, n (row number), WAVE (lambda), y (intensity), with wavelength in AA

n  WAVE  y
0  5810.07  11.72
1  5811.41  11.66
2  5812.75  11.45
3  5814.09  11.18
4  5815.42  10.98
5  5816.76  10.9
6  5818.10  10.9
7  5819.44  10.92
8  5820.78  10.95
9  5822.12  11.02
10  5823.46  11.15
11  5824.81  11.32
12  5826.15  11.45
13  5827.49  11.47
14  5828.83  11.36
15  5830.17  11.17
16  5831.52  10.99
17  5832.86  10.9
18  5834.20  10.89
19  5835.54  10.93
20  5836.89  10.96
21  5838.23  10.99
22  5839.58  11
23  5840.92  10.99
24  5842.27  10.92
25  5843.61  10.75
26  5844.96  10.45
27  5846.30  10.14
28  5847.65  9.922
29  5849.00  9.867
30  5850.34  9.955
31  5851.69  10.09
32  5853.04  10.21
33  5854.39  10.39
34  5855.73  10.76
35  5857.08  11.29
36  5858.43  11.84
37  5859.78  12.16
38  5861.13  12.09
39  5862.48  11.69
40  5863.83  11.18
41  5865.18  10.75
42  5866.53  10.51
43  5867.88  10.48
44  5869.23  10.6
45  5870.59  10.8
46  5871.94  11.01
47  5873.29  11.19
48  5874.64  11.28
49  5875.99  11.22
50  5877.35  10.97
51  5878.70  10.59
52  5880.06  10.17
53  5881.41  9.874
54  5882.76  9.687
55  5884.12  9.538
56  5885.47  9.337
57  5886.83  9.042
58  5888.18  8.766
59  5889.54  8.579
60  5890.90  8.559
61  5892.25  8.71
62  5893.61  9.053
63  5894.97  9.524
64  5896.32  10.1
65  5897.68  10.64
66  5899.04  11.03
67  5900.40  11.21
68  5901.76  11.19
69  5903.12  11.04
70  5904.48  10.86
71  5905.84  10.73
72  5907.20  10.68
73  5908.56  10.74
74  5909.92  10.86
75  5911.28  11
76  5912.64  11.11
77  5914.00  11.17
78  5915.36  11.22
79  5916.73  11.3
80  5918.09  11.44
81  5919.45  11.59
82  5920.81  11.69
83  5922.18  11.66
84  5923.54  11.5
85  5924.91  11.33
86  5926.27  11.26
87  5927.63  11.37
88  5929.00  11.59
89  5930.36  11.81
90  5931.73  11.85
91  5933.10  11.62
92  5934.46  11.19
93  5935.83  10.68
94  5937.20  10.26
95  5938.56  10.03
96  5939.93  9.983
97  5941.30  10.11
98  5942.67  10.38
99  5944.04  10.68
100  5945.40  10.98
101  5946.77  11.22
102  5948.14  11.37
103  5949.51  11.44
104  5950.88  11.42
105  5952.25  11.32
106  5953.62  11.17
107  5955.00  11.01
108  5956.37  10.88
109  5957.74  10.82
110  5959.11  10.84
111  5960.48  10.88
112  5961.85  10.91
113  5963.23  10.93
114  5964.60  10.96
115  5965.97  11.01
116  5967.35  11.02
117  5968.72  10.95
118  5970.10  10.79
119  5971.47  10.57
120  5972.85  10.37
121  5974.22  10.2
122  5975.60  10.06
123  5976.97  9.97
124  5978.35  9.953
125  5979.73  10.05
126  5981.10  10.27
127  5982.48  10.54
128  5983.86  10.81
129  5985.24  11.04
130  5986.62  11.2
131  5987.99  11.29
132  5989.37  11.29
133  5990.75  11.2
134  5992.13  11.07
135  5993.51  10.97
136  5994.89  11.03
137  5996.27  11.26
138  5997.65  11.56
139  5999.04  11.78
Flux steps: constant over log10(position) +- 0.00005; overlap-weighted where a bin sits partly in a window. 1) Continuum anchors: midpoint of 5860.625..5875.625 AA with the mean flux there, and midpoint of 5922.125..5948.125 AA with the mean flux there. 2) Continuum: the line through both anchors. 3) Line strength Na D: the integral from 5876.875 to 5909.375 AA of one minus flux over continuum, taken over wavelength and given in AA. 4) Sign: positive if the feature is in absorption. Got 2.98 AA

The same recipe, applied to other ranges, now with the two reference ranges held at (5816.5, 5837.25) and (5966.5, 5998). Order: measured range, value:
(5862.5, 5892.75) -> 2.22 AA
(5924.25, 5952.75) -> -0.51 AA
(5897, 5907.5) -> -0.01 AA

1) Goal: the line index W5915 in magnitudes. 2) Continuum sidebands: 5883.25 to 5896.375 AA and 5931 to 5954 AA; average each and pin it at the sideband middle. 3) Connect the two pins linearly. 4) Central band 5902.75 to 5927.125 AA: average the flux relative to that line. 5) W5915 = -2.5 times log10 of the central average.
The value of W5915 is -0.13 mag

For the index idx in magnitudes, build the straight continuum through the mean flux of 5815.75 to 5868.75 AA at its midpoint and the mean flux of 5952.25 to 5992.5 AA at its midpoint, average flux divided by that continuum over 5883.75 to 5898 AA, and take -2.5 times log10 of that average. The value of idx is 0.178 mag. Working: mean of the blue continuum 10.9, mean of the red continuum 10.8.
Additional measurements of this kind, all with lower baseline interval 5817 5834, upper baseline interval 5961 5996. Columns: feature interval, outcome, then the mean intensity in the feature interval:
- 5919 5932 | -0.066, 11.6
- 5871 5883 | 0.028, 10.7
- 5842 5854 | 0.084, 10.2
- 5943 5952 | -0.034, 11.2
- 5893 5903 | 0.051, 10.4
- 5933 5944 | 0.037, 10.5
